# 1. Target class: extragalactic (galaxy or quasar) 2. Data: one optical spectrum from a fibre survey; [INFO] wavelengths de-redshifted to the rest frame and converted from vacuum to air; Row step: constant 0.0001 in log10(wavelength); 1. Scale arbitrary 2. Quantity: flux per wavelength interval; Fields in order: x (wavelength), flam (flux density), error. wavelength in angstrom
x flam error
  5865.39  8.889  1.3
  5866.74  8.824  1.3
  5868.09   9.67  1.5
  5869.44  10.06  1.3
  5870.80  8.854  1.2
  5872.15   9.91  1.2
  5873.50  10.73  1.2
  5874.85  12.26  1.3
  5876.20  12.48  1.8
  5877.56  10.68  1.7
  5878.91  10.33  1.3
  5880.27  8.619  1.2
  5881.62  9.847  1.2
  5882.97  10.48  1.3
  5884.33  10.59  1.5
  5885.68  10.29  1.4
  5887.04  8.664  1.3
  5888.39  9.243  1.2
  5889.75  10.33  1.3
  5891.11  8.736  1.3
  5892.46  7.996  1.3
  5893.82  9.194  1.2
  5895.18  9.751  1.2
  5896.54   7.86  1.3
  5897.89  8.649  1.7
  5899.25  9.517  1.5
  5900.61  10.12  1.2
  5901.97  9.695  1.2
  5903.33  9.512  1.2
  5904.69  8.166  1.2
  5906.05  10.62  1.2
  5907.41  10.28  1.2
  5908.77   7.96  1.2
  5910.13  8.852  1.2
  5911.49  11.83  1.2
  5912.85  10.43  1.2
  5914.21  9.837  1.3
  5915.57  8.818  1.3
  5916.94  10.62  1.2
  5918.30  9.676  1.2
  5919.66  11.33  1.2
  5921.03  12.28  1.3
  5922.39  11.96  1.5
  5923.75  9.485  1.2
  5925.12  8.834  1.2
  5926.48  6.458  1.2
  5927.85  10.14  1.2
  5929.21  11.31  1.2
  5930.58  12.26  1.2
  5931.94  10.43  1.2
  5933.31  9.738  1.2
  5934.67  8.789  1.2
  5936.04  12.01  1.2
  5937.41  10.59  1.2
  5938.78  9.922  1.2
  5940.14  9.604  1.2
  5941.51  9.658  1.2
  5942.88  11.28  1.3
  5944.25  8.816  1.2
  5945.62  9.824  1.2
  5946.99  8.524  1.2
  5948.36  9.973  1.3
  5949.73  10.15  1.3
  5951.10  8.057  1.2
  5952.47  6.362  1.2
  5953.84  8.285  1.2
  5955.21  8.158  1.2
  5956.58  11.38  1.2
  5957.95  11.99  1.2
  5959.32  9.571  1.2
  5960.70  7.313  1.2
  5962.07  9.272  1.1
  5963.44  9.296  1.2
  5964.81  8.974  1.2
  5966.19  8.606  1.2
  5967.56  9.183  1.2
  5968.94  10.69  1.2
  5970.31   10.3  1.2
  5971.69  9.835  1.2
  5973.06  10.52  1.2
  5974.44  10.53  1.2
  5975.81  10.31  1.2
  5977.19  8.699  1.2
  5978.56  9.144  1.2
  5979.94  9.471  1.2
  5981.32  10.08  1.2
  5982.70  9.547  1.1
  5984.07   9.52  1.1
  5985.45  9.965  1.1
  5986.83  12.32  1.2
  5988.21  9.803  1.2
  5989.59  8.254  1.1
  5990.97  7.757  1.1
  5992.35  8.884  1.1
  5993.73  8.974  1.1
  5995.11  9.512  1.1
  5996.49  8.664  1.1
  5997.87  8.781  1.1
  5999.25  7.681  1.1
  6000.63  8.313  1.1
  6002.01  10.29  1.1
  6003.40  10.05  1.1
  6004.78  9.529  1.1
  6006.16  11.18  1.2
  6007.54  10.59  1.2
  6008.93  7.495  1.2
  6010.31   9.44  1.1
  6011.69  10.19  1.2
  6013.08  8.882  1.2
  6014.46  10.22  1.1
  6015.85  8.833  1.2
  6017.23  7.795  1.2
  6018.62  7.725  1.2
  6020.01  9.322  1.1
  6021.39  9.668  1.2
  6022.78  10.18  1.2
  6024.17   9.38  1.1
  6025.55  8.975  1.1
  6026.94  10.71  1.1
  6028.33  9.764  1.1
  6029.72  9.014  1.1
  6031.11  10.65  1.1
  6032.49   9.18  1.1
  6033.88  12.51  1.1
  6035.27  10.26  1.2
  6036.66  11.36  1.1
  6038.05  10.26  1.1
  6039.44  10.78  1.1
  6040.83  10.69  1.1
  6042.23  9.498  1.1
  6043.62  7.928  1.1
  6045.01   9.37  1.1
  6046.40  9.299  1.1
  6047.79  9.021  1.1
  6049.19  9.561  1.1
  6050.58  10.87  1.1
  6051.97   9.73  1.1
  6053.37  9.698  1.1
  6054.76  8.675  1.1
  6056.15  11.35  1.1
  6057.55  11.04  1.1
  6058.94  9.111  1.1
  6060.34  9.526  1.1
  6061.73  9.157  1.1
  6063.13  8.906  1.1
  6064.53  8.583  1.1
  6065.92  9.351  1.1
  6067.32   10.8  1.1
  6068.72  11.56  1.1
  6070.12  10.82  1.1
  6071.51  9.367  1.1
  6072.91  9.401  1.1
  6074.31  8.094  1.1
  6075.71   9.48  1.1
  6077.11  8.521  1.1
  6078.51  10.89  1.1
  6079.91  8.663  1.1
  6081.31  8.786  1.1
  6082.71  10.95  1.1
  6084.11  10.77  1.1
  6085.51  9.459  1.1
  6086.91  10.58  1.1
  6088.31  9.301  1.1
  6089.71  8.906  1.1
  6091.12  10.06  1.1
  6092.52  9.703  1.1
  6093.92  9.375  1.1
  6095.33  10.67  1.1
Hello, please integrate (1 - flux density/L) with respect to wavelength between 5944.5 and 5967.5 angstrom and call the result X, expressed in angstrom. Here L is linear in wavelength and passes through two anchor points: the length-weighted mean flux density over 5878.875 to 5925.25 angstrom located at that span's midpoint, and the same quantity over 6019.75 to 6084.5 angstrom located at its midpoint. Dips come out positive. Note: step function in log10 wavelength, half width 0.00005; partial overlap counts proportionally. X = 1.5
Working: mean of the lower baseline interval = 9.73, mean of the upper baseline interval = 9.82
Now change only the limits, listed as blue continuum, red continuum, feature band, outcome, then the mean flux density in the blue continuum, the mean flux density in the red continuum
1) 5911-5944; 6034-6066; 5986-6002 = 1.5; 10.3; 9.8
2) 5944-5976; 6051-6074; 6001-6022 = 0.5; 9.41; 9.8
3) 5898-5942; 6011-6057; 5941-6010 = 3.1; 10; 9.74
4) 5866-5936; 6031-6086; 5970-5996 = 0.6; 9.88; 9.84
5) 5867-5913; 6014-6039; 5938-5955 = 1.0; 9.75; 9.77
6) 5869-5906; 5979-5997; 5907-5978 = -1.6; 9.74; 9.44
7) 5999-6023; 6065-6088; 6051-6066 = 0.1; 9.31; 9.82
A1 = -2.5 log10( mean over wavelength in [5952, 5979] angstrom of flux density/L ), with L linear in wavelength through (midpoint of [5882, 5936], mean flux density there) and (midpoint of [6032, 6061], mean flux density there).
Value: 0.05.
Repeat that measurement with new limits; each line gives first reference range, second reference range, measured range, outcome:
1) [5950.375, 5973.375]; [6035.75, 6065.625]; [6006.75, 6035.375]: 0.00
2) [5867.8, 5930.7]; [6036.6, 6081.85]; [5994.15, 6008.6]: 0.04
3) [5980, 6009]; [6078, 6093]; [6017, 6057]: -0.02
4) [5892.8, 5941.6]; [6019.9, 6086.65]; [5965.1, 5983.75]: 0.01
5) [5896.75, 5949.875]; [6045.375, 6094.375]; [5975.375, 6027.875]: 0.05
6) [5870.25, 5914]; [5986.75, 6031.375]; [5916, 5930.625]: -0.07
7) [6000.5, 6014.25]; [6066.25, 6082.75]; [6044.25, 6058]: -0.01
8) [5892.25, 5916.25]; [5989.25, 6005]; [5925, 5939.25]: -0.09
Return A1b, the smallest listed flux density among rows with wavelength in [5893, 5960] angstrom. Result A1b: 6.362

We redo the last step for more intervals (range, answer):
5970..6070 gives 7.495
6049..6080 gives 8.094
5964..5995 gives 7.757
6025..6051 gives 7.928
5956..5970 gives 7.313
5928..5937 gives 8.789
